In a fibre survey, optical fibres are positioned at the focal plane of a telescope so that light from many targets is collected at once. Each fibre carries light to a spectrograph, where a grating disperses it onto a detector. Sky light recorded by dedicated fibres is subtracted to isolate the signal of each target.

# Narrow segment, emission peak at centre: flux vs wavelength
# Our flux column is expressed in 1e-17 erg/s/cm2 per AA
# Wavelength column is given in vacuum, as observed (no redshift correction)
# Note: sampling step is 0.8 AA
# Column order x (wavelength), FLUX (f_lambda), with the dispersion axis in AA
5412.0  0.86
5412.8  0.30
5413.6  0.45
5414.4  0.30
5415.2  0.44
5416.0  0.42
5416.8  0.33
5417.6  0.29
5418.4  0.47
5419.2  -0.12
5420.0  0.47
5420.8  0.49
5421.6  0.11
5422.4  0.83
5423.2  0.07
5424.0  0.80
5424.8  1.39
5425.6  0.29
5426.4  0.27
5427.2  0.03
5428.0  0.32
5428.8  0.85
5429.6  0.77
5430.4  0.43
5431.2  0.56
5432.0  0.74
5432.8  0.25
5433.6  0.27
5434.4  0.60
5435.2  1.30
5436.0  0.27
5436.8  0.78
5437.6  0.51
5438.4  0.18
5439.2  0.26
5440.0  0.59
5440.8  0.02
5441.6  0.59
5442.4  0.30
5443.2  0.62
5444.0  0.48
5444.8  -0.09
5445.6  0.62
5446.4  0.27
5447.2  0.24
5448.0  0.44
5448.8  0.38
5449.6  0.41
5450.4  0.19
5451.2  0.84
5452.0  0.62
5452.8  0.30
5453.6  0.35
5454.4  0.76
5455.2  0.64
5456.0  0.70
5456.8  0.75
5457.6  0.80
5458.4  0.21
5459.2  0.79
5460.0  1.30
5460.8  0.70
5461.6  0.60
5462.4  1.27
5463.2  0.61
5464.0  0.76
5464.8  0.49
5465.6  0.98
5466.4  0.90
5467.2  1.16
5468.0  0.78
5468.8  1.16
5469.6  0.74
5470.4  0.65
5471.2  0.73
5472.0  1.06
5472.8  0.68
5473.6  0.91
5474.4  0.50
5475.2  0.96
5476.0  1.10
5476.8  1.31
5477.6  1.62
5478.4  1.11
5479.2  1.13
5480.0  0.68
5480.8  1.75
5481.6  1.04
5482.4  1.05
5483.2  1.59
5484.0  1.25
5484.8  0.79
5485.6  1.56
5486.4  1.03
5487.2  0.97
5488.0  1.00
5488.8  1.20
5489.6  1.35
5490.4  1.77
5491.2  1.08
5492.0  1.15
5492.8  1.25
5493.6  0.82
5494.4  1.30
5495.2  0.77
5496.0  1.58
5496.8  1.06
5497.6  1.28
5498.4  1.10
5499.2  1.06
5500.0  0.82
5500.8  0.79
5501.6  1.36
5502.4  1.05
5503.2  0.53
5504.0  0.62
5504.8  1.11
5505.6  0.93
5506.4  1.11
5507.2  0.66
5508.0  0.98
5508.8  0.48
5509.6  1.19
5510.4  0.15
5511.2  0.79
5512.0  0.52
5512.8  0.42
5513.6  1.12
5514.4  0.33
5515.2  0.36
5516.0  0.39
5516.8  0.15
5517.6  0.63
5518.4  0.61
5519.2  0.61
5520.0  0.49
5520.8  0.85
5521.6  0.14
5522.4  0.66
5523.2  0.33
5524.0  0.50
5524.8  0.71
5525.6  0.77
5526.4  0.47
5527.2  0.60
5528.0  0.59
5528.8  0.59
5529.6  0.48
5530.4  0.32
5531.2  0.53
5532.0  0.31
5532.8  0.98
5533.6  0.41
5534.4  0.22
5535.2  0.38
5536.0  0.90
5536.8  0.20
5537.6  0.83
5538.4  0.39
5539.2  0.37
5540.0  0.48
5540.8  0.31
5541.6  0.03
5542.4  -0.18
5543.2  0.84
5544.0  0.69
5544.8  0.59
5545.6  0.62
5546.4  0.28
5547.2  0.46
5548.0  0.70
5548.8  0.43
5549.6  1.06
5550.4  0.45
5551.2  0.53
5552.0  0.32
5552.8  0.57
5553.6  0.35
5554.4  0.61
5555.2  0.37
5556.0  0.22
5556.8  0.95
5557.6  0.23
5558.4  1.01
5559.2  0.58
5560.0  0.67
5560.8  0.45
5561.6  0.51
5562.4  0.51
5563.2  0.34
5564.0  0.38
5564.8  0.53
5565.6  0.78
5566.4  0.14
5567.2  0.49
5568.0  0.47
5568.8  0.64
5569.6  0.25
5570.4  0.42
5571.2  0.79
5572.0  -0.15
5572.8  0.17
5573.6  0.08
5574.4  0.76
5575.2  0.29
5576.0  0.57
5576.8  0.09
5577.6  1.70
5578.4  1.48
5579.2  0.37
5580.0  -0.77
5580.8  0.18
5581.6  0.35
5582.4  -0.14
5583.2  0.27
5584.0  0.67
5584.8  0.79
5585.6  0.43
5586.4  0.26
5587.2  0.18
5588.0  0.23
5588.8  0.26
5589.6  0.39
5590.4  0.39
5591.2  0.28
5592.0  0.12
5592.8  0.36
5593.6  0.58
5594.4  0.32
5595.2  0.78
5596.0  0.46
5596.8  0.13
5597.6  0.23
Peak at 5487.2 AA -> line Mg II 2798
